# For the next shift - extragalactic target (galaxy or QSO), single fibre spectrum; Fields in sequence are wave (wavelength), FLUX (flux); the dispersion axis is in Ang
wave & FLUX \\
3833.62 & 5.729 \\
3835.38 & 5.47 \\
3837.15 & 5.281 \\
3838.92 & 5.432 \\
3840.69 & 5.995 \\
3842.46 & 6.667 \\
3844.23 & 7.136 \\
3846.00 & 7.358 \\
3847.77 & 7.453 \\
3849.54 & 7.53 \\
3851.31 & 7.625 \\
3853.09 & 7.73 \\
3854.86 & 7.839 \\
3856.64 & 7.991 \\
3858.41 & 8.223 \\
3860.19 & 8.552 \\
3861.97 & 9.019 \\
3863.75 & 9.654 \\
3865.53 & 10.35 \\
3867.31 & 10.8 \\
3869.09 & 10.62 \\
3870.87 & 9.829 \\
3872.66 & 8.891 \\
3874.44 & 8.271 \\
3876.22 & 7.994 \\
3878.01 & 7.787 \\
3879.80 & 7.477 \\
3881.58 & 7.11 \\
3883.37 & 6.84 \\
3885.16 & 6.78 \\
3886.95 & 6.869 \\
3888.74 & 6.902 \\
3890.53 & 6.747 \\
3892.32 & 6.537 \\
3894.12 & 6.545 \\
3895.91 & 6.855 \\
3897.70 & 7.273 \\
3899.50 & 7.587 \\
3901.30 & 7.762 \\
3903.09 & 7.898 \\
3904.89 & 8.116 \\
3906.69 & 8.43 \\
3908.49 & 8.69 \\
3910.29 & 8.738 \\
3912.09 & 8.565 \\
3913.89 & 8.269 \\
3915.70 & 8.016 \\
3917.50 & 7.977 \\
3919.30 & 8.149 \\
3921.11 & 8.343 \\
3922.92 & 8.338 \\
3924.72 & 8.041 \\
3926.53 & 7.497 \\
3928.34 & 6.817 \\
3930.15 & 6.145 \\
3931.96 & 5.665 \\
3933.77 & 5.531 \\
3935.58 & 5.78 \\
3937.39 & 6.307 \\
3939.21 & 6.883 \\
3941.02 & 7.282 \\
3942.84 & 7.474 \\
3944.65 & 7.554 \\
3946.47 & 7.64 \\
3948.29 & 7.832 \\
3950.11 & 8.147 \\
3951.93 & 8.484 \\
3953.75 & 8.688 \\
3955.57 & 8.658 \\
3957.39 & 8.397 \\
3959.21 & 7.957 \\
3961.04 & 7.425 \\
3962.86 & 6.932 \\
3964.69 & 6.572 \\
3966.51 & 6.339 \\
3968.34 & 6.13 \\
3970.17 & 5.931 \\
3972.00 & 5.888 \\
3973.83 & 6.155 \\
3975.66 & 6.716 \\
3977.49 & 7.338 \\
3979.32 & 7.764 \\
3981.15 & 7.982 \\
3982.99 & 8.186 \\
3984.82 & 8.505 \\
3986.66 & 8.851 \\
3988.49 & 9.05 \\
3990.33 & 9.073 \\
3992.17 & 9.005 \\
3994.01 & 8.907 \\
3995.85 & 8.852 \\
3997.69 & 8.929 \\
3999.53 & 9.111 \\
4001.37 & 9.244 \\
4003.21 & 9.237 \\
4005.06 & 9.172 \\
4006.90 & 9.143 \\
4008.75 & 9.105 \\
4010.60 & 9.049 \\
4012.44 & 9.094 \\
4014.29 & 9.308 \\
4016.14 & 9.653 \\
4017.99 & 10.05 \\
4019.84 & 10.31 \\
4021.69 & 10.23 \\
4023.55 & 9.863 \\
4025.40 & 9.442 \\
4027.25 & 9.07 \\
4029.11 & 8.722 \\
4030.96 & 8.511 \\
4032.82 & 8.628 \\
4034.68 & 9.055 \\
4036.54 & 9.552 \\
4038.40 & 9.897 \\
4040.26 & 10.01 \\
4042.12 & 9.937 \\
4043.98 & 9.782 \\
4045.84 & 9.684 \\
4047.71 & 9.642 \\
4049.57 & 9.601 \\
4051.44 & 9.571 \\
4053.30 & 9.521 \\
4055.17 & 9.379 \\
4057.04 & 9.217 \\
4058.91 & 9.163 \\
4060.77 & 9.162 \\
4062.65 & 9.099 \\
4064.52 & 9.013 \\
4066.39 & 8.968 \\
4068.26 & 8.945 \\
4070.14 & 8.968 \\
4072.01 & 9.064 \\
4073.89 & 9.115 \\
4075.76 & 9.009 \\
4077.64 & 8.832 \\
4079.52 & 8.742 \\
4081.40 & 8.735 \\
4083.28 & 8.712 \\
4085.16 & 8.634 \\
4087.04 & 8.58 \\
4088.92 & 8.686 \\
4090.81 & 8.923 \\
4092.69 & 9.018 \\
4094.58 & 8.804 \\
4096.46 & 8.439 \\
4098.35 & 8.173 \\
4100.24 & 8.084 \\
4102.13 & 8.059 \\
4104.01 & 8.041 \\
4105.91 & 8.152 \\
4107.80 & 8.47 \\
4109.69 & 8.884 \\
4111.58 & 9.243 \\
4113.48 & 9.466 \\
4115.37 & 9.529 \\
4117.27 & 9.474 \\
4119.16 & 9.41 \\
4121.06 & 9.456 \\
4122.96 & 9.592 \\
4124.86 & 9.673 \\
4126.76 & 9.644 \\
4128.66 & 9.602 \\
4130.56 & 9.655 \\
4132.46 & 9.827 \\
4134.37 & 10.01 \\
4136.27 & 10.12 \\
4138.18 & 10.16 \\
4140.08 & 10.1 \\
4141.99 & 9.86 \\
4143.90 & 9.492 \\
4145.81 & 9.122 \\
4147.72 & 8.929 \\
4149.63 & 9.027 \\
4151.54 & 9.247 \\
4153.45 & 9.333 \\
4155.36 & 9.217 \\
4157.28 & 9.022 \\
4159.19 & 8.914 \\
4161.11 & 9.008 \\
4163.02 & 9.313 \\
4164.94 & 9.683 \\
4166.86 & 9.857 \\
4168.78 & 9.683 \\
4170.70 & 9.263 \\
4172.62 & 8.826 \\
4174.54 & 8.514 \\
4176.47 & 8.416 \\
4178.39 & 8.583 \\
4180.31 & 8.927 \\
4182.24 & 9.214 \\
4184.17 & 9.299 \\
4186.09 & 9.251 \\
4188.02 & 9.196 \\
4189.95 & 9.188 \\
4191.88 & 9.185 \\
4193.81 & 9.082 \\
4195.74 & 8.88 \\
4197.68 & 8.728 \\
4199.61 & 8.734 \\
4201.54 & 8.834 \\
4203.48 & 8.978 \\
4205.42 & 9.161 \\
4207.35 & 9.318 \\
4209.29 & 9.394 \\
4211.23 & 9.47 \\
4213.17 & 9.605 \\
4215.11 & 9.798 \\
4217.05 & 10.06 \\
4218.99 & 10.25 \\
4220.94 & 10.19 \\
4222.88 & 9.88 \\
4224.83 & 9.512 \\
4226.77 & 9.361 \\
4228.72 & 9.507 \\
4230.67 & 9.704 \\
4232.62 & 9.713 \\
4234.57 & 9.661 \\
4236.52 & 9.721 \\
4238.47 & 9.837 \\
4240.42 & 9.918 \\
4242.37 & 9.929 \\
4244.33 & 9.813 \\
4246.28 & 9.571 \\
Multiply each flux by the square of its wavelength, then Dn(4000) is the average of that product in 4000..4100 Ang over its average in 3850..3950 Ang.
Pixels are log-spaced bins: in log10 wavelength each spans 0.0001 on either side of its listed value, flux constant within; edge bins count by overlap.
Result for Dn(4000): 1.27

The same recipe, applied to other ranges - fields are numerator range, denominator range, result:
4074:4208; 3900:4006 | 1.28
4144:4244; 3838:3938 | 1.41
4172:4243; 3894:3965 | 1.41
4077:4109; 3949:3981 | 1.25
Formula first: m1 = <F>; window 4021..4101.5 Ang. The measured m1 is 9.11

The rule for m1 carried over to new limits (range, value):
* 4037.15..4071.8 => 9.41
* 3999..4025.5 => 9.47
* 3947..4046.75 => 8.59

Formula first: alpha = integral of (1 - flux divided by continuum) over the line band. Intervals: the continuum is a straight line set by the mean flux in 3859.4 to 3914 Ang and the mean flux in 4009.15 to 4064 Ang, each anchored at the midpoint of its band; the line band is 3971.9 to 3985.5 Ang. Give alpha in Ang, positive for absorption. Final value 2.37 Ang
